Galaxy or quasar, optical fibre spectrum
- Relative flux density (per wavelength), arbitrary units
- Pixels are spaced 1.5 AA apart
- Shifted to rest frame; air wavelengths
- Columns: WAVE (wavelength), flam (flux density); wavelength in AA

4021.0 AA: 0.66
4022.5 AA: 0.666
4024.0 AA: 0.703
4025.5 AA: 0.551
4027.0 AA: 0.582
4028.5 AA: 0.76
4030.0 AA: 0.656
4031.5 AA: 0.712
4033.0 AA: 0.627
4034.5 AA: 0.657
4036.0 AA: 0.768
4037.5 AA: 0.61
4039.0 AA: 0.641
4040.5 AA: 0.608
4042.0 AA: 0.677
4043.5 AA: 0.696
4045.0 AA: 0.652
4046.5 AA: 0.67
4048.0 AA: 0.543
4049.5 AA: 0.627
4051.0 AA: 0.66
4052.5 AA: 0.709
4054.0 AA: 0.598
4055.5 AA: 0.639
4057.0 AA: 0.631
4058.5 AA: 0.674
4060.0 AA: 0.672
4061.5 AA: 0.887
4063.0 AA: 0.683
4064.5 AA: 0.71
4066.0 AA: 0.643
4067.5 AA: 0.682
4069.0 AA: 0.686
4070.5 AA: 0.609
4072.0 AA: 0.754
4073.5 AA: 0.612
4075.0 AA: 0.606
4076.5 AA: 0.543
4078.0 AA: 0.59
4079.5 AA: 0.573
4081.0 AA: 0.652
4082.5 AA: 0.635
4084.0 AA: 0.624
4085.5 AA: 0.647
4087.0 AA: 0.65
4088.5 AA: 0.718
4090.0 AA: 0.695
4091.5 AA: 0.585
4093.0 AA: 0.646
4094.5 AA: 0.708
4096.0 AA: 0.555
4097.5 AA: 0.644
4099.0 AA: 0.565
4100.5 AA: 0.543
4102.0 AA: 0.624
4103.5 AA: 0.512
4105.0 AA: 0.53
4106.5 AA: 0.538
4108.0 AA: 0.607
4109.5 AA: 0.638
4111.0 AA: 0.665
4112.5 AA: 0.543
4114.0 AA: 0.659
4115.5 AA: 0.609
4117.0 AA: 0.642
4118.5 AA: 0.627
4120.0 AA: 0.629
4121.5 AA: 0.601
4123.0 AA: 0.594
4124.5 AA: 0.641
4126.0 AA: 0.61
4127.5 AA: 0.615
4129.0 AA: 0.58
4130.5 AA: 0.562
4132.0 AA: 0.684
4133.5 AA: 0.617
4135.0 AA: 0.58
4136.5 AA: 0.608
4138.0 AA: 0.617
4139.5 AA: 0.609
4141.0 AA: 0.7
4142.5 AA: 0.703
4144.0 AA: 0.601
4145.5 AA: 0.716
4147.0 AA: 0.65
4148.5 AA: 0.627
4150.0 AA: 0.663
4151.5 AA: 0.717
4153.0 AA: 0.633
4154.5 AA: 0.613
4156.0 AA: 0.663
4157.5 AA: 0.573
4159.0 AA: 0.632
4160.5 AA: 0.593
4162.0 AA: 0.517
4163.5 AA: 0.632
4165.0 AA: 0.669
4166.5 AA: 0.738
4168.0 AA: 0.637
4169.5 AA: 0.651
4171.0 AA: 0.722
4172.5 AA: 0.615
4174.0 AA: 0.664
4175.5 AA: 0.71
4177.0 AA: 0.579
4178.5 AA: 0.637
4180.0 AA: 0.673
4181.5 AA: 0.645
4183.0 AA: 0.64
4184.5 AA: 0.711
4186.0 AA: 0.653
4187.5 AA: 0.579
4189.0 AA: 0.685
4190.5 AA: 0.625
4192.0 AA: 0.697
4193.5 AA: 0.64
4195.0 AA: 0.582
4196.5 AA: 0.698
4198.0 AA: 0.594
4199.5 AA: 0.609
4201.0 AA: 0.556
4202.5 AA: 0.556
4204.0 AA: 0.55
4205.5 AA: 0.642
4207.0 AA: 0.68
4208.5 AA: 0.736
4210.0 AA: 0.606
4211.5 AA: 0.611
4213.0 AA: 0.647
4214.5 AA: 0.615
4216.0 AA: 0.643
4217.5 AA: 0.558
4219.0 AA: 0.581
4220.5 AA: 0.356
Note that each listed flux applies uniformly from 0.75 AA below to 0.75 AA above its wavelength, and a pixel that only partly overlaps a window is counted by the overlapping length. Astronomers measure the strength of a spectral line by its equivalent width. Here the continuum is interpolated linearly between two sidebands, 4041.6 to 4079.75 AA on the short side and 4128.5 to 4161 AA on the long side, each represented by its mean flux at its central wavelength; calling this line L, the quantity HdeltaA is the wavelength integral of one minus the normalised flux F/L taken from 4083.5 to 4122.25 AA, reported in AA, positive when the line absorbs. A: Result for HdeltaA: 1.8 AA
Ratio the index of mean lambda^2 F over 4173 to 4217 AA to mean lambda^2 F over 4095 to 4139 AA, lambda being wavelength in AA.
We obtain 1.10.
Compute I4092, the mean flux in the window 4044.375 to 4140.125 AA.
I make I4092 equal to 0.629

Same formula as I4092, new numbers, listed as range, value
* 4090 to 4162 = 0.618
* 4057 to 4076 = 0.681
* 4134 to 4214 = 0.639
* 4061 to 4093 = 0.654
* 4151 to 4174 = 0.64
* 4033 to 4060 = 0.651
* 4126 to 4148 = 0.631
